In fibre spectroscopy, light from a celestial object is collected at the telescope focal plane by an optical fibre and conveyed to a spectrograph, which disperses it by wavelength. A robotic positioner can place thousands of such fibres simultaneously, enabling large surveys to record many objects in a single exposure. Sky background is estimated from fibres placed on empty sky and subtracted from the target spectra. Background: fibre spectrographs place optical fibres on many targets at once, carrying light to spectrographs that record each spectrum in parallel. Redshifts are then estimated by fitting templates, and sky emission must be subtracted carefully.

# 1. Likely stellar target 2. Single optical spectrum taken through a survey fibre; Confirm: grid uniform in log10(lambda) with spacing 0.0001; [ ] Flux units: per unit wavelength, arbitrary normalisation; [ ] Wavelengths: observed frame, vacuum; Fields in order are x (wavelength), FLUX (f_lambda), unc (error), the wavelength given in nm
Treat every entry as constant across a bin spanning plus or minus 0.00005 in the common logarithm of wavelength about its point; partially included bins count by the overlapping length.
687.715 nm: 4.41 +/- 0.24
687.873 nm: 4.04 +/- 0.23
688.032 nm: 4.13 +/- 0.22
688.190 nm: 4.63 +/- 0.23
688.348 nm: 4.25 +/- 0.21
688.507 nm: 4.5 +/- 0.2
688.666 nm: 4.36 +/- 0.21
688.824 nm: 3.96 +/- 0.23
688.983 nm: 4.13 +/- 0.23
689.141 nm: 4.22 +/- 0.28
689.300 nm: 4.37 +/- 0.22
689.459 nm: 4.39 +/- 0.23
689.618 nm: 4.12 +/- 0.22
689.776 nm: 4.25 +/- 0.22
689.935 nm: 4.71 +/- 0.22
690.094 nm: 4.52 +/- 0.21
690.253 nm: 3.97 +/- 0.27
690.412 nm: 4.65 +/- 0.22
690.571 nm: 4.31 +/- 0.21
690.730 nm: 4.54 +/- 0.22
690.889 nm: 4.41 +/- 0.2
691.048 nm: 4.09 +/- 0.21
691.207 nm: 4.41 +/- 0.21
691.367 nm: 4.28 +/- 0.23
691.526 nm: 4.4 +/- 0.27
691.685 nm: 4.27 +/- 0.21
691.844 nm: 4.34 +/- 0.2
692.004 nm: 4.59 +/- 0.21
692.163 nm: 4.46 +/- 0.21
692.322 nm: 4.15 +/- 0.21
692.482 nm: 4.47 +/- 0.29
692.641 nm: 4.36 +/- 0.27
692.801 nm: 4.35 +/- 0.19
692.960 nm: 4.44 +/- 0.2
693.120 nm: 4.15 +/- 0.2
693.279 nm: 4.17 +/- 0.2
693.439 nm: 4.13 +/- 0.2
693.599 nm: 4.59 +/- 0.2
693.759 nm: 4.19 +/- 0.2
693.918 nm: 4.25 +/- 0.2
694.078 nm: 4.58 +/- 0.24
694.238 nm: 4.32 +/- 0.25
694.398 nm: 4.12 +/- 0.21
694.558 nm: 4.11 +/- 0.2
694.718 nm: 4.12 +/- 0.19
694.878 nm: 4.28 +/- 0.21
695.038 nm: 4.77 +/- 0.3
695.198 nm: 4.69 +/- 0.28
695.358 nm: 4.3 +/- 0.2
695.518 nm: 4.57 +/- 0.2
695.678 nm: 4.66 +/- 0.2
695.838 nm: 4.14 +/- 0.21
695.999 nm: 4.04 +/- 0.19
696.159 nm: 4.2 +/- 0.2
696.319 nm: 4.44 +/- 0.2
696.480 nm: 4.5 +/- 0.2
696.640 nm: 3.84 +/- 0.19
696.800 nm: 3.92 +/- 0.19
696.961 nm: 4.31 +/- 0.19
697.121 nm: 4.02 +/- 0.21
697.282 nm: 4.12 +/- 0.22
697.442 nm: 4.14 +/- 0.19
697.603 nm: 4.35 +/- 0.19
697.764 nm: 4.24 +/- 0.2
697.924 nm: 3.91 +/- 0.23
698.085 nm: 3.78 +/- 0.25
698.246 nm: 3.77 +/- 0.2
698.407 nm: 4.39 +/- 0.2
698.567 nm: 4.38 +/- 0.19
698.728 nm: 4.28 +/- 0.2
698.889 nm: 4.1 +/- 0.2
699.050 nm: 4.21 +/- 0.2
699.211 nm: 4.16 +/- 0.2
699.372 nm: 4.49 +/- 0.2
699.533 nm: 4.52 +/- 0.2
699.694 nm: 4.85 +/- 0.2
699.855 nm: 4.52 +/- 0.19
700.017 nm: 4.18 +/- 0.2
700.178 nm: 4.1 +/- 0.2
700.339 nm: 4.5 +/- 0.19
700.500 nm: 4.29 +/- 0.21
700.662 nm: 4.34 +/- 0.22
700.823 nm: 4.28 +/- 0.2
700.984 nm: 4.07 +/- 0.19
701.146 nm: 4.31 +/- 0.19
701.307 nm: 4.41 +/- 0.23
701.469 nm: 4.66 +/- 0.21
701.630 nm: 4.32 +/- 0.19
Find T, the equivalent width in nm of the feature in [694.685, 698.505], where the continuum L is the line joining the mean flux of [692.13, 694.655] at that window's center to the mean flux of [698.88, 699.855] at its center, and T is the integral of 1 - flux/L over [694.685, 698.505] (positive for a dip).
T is 0.116 nm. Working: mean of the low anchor 4.3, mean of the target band 4.23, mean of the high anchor 4.42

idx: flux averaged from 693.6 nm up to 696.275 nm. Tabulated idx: 4.34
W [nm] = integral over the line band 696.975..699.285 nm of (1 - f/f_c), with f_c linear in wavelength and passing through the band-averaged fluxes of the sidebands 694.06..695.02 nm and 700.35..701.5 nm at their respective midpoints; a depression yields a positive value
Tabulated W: 0.089 nm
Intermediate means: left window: 4.27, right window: 4.33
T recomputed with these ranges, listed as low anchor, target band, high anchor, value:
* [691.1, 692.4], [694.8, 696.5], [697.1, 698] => -0.08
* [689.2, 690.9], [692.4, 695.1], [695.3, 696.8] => 0.00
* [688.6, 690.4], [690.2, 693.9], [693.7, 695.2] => -0.02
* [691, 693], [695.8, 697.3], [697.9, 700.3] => 0.05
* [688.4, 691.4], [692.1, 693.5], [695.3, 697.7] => 0.00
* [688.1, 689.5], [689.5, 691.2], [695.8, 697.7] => -0.03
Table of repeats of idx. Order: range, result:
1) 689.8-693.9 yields 4.35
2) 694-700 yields 4.27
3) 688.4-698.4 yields 4.29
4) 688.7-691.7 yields 4.32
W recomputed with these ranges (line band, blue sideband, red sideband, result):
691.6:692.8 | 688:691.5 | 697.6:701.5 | -0.02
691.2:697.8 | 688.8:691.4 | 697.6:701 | -0.02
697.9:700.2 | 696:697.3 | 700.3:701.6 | 0.01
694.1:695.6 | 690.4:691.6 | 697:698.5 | -0.06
